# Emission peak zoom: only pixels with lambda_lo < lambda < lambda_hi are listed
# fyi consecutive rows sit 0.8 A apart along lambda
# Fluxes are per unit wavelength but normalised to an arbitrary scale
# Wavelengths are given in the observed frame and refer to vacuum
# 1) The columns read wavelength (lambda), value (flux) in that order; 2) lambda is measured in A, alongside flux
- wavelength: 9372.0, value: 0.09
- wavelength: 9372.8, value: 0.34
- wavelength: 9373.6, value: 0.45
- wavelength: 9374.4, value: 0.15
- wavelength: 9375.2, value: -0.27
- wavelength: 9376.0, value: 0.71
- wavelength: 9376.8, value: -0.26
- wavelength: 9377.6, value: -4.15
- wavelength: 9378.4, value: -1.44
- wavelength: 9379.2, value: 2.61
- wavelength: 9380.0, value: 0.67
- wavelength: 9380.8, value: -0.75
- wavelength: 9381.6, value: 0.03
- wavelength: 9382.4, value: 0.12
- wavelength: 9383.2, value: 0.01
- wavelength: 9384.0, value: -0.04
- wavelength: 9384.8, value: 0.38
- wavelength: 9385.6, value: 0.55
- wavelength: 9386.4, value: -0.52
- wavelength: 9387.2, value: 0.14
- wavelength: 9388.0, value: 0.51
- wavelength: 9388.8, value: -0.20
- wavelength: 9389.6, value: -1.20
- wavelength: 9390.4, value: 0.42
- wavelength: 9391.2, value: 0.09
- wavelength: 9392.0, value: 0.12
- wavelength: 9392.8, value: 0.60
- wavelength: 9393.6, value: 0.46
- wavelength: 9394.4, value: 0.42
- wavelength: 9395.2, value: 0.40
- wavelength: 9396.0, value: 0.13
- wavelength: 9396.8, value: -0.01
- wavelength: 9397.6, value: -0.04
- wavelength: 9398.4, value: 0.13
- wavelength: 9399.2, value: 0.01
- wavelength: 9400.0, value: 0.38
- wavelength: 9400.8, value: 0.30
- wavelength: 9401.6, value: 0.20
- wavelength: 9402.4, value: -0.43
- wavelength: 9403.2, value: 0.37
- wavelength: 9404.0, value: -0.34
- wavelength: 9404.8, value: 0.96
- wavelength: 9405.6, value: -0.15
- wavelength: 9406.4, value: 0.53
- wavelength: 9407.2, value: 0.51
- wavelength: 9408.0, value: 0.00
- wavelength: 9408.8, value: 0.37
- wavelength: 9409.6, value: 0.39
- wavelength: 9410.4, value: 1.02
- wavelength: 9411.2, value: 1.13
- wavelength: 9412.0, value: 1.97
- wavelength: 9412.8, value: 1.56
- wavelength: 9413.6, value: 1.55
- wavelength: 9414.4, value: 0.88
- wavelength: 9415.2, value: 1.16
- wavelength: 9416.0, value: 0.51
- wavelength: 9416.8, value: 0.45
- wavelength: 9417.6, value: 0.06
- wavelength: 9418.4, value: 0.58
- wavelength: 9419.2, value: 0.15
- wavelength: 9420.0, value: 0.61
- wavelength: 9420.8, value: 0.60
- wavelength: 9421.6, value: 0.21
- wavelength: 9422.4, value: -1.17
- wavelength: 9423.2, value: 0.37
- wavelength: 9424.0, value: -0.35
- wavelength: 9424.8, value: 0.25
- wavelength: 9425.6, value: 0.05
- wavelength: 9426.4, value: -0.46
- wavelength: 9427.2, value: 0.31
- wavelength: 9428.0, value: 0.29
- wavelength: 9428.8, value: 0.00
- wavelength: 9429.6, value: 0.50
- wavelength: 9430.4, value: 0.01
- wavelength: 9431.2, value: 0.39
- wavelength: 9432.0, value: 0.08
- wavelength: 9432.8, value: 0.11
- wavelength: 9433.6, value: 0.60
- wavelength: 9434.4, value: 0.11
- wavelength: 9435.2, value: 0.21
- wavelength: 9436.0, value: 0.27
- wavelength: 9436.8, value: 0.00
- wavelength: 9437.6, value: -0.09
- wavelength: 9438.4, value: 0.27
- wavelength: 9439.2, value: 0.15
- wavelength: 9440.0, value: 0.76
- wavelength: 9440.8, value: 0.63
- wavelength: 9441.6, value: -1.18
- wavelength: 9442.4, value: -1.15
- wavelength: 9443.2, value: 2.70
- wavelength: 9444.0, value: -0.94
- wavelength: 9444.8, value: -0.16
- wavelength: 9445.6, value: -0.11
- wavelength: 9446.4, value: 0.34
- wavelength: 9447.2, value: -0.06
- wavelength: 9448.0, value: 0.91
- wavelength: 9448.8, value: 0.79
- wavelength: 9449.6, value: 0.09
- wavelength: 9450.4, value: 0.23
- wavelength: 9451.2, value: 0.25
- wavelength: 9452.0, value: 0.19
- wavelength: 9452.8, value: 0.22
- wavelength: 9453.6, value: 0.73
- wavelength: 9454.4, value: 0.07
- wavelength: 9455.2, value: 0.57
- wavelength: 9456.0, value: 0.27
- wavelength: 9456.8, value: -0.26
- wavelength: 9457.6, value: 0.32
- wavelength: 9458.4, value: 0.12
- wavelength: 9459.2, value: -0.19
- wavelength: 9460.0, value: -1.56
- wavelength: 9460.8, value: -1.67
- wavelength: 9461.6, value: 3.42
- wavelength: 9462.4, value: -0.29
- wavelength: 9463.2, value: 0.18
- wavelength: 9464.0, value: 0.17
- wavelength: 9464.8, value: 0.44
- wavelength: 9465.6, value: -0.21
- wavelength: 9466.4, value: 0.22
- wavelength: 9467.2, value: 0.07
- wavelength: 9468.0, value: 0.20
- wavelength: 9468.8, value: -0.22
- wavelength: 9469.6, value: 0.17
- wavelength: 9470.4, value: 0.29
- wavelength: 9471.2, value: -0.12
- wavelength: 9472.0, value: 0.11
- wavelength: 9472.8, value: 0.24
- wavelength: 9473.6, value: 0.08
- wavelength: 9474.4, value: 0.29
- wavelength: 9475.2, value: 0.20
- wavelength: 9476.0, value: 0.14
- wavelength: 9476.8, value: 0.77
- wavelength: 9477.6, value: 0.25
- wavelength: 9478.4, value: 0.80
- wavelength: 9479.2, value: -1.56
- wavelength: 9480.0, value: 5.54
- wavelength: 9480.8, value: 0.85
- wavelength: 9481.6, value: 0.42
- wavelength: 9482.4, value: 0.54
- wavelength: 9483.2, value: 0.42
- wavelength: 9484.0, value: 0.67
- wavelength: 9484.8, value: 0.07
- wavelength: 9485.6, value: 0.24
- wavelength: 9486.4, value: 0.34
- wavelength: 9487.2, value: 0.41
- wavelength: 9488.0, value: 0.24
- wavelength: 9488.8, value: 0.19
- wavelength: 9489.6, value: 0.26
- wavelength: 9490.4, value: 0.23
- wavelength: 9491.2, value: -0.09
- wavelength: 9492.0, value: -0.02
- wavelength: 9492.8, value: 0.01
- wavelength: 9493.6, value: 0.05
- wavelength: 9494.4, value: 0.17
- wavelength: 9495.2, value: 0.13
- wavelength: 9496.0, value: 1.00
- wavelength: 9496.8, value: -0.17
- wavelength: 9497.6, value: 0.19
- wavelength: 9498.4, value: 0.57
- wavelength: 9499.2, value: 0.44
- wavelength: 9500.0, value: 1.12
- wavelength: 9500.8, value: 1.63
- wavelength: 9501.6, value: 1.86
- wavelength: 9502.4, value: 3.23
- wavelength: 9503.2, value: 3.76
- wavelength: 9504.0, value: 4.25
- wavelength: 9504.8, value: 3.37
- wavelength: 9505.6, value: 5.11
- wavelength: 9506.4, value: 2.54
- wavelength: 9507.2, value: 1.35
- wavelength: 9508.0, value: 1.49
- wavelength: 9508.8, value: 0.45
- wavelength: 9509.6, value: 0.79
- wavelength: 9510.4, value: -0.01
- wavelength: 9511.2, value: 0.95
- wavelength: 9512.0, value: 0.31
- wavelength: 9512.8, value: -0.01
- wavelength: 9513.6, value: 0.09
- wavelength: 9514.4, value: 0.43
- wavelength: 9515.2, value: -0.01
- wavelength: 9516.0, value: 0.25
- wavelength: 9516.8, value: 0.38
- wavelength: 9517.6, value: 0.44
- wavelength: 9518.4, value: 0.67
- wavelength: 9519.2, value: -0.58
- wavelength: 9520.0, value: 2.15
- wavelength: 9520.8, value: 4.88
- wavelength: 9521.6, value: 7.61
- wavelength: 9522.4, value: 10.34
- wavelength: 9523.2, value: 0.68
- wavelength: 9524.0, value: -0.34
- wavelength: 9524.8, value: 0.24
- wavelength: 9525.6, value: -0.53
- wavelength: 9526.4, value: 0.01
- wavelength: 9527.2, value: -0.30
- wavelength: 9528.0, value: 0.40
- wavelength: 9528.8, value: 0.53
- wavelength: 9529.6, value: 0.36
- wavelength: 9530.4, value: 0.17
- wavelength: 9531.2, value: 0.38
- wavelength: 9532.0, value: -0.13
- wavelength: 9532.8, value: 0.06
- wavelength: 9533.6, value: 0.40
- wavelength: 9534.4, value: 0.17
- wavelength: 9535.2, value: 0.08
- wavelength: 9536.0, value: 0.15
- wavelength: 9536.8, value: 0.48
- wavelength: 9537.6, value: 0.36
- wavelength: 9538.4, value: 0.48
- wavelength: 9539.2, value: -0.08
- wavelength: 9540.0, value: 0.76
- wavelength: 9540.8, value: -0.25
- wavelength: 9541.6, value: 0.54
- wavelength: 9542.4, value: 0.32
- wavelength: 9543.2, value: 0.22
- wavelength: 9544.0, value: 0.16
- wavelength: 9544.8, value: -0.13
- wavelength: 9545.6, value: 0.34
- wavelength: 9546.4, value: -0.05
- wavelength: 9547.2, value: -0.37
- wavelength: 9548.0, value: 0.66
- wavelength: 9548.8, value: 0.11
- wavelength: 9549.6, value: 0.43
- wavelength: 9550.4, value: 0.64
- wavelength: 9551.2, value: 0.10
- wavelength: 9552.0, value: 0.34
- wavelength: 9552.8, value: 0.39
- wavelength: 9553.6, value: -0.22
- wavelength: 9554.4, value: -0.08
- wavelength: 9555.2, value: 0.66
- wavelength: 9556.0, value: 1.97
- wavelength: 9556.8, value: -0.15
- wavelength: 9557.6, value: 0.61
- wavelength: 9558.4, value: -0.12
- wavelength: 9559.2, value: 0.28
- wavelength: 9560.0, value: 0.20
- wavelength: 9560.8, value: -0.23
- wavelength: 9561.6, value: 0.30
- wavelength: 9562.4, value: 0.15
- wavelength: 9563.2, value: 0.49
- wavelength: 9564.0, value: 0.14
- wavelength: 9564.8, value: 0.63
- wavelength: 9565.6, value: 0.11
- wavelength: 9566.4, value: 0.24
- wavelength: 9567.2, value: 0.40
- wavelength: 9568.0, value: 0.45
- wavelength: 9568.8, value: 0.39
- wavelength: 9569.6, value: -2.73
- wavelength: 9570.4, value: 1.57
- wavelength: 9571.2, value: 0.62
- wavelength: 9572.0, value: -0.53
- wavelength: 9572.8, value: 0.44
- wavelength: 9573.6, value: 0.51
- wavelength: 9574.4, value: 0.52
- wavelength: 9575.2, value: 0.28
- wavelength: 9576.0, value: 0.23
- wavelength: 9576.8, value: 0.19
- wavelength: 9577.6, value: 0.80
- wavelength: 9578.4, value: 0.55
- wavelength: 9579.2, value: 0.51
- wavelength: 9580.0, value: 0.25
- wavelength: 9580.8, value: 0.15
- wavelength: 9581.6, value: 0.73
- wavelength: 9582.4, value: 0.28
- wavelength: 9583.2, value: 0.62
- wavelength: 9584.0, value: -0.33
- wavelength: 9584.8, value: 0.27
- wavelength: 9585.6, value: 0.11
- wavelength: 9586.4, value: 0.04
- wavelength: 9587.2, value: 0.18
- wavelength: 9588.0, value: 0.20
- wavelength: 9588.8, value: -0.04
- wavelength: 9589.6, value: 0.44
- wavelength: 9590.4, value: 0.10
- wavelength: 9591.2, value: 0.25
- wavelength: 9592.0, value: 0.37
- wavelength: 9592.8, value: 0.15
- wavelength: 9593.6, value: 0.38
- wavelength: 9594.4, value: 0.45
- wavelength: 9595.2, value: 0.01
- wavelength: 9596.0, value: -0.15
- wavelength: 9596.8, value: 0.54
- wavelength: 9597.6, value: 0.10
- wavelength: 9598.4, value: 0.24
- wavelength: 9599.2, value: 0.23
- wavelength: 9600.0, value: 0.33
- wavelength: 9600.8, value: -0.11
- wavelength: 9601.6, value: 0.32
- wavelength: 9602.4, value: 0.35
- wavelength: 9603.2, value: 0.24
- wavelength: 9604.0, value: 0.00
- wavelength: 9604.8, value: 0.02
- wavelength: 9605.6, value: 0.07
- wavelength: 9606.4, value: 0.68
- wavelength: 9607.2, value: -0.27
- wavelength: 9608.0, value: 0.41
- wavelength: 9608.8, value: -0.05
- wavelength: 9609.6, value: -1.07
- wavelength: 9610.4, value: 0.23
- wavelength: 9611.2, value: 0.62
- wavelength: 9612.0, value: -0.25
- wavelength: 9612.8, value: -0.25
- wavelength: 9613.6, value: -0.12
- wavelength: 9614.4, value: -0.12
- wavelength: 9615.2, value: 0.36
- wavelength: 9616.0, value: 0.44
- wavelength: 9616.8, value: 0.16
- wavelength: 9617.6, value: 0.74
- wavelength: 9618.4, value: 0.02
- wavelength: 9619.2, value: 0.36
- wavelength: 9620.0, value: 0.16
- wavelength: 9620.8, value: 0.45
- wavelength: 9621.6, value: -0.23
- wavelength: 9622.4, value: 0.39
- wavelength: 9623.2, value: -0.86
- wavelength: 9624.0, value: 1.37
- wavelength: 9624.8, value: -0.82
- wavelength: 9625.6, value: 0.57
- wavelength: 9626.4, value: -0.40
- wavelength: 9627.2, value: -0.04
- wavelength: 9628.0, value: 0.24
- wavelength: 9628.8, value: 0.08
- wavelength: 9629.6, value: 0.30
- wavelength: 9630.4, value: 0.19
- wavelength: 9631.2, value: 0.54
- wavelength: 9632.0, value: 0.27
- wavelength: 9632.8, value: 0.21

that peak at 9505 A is [O III] 5007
